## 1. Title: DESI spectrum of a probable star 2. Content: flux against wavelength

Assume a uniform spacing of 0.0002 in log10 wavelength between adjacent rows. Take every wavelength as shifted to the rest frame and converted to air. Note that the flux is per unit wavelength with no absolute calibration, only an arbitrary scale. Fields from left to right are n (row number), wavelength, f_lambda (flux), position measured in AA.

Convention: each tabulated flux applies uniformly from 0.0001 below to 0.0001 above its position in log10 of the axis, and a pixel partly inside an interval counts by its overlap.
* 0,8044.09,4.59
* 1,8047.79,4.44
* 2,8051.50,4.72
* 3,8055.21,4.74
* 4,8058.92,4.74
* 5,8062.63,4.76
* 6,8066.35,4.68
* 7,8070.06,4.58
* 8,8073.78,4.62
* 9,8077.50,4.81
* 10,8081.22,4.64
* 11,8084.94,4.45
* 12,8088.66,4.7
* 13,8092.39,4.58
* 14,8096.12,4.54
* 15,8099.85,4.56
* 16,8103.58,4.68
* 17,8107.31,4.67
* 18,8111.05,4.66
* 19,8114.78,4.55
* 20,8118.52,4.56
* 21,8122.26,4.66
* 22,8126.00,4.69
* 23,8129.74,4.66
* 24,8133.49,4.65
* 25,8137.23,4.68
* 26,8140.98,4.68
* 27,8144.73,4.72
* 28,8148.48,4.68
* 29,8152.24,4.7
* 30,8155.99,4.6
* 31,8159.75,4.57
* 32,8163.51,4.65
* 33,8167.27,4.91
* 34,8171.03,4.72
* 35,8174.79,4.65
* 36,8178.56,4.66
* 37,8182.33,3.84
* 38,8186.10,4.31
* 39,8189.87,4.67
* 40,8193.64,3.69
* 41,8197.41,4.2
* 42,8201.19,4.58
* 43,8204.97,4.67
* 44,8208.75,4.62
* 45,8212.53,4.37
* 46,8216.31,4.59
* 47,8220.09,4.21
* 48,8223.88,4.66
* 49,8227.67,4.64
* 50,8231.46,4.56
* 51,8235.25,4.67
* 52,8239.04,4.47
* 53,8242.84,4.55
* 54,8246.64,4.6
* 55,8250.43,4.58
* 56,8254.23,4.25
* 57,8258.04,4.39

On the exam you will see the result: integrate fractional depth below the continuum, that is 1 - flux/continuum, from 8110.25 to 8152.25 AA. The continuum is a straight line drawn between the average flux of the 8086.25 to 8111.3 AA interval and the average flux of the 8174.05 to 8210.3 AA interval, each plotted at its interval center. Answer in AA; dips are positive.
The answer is -1.1 AA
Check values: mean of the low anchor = 4.62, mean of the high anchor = 4.38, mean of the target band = 4.66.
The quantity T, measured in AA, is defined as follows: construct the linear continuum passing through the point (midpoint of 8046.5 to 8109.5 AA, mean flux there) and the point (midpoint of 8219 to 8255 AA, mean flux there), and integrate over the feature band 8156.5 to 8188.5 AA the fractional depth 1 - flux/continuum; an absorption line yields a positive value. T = 0.2 AA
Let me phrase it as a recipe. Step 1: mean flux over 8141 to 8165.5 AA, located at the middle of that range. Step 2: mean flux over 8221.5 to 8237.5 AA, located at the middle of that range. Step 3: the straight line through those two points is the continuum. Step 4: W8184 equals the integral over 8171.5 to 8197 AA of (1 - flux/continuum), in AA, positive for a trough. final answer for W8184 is 1.8 AA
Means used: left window 4.66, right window 4.62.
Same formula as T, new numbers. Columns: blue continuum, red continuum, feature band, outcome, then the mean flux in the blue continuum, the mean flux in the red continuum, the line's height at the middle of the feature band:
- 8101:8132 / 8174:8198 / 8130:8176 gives -2.4 AA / 4.64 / 4.28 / 4.45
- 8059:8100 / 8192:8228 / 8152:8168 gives -0.6 AA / 4.64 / 4.42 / 4.5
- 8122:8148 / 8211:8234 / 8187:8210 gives 0.8 AA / 4.68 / 4.51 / 4.56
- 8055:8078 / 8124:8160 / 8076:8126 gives 0.7 AA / 4.7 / 4.67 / 4.68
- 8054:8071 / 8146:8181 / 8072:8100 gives 0.5 AA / 4.71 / 4.67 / 4.7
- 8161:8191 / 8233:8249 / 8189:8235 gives 1.1 AA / 4.55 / 4.57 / 4.56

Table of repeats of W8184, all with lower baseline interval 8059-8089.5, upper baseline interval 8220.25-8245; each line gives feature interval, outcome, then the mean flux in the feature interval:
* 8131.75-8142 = -0.11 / 4.67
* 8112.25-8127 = 0.06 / 4.61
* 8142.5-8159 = -0.20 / 4.67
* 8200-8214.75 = 0.06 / 4.56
